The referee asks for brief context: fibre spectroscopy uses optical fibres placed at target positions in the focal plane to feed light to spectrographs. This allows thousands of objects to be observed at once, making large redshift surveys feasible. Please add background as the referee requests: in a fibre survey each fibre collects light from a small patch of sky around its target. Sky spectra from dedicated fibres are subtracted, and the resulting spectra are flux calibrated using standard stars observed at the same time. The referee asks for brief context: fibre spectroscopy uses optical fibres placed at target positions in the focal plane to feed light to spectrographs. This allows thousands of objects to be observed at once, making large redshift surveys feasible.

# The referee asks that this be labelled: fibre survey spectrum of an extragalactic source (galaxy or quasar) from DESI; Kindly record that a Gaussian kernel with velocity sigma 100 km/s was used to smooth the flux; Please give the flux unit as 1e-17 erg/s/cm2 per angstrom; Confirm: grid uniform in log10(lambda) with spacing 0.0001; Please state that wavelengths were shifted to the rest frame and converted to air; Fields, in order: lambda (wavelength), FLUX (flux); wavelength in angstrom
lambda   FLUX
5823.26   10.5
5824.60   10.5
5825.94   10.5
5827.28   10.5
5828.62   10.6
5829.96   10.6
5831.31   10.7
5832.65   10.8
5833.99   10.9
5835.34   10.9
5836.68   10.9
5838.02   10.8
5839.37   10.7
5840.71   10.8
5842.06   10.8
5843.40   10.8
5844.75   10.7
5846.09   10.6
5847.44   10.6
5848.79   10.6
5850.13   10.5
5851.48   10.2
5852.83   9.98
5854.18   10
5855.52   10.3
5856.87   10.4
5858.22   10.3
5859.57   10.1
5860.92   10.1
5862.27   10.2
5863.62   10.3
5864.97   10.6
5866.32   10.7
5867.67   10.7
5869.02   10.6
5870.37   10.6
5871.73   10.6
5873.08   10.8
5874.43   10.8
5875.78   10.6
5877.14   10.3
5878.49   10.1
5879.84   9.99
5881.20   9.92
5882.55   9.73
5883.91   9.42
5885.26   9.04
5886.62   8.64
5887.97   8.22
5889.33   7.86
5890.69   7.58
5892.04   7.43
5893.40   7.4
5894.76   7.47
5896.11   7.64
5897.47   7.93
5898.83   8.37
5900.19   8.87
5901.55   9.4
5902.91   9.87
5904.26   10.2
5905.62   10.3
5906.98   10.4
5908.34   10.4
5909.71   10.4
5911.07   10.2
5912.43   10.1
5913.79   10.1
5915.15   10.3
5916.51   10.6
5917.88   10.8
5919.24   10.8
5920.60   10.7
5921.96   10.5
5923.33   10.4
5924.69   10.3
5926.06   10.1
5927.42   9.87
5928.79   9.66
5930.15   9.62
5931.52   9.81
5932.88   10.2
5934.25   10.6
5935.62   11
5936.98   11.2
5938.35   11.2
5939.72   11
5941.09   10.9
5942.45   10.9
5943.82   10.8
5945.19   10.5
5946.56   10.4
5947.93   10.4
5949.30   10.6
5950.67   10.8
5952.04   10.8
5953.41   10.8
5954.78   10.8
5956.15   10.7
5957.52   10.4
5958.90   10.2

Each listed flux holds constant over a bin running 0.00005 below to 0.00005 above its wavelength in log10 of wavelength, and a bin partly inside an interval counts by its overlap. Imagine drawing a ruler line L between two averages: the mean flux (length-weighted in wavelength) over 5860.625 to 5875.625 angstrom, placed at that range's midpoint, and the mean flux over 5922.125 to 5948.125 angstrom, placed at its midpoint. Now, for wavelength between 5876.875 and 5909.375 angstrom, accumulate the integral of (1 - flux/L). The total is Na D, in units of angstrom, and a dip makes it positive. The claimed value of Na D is 4.7 angstrom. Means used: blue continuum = 10.6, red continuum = 10.5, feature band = 9.02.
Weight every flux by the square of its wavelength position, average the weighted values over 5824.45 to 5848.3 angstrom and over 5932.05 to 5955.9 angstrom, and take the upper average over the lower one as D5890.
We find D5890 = 1.04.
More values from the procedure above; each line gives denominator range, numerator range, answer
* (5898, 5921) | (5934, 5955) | 1.08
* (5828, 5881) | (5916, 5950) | 1.03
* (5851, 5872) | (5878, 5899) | 0.83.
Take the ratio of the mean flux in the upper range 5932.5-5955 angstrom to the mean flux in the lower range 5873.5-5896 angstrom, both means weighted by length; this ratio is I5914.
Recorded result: 1.19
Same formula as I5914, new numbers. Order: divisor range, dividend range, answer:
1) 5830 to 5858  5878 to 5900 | 0.81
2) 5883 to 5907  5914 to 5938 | 1.20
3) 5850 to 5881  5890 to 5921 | 0.91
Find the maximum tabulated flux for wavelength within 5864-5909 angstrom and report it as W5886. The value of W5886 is 10.8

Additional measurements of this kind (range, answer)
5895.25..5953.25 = 11.2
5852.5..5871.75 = 10.7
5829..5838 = 10.9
